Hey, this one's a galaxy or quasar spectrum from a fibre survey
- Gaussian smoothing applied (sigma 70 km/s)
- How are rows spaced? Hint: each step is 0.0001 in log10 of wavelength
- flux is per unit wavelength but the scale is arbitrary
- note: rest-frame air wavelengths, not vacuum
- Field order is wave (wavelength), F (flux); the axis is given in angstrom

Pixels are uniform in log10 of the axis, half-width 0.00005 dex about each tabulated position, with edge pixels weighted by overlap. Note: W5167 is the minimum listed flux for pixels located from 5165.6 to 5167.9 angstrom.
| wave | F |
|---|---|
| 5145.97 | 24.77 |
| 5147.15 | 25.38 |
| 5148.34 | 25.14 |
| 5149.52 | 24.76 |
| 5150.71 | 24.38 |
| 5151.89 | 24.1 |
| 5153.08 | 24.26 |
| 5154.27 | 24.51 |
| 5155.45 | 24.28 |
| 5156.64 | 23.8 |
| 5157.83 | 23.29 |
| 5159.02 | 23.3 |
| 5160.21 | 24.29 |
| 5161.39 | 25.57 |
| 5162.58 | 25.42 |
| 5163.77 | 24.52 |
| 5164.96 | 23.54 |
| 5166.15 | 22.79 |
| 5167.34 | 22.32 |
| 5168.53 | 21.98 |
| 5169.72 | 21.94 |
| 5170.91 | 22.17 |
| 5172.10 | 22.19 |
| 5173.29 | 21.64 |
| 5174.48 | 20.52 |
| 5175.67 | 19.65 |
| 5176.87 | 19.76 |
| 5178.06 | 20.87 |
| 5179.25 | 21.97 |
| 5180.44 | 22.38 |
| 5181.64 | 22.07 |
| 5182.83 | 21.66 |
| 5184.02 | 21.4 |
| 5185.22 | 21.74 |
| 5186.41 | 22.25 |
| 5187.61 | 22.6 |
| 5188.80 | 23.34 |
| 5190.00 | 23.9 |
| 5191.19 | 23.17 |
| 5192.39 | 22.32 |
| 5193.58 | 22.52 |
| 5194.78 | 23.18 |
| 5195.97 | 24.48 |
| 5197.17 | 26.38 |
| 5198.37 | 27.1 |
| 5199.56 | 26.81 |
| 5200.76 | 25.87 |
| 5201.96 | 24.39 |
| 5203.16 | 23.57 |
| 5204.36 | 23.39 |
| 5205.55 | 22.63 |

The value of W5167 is 22.32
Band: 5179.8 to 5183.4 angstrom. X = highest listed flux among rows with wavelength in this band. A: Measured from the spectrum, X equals 22.38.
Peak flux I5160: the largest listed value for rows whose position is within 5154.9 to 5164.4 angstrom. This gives 25.57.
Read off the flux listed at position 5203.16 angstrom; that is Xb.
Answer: 23.57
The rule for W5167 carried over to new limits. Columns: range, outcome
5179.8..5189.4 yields 21.4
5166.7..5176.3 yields 19.65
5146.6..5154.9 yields 24.1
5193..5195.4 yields 22.52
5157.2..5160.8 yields 23.29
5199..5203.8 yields 23.57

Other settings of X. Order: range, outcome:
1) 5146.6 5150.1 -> 25.38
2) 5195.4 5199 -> 27.1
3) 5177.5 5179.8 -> 21.97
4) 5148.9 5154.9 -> 24.76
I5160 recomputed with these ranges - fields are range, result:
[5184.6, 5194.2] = 23.9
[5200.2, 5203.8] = 25.87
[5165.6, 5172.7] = 22.79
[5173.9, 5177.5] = 20.52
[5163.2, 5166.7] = 24.52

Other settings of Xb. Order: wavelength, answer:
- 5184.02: 21.4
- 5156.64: 23.8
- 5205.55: 22.63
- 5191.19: 23.17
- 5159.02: 23.3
